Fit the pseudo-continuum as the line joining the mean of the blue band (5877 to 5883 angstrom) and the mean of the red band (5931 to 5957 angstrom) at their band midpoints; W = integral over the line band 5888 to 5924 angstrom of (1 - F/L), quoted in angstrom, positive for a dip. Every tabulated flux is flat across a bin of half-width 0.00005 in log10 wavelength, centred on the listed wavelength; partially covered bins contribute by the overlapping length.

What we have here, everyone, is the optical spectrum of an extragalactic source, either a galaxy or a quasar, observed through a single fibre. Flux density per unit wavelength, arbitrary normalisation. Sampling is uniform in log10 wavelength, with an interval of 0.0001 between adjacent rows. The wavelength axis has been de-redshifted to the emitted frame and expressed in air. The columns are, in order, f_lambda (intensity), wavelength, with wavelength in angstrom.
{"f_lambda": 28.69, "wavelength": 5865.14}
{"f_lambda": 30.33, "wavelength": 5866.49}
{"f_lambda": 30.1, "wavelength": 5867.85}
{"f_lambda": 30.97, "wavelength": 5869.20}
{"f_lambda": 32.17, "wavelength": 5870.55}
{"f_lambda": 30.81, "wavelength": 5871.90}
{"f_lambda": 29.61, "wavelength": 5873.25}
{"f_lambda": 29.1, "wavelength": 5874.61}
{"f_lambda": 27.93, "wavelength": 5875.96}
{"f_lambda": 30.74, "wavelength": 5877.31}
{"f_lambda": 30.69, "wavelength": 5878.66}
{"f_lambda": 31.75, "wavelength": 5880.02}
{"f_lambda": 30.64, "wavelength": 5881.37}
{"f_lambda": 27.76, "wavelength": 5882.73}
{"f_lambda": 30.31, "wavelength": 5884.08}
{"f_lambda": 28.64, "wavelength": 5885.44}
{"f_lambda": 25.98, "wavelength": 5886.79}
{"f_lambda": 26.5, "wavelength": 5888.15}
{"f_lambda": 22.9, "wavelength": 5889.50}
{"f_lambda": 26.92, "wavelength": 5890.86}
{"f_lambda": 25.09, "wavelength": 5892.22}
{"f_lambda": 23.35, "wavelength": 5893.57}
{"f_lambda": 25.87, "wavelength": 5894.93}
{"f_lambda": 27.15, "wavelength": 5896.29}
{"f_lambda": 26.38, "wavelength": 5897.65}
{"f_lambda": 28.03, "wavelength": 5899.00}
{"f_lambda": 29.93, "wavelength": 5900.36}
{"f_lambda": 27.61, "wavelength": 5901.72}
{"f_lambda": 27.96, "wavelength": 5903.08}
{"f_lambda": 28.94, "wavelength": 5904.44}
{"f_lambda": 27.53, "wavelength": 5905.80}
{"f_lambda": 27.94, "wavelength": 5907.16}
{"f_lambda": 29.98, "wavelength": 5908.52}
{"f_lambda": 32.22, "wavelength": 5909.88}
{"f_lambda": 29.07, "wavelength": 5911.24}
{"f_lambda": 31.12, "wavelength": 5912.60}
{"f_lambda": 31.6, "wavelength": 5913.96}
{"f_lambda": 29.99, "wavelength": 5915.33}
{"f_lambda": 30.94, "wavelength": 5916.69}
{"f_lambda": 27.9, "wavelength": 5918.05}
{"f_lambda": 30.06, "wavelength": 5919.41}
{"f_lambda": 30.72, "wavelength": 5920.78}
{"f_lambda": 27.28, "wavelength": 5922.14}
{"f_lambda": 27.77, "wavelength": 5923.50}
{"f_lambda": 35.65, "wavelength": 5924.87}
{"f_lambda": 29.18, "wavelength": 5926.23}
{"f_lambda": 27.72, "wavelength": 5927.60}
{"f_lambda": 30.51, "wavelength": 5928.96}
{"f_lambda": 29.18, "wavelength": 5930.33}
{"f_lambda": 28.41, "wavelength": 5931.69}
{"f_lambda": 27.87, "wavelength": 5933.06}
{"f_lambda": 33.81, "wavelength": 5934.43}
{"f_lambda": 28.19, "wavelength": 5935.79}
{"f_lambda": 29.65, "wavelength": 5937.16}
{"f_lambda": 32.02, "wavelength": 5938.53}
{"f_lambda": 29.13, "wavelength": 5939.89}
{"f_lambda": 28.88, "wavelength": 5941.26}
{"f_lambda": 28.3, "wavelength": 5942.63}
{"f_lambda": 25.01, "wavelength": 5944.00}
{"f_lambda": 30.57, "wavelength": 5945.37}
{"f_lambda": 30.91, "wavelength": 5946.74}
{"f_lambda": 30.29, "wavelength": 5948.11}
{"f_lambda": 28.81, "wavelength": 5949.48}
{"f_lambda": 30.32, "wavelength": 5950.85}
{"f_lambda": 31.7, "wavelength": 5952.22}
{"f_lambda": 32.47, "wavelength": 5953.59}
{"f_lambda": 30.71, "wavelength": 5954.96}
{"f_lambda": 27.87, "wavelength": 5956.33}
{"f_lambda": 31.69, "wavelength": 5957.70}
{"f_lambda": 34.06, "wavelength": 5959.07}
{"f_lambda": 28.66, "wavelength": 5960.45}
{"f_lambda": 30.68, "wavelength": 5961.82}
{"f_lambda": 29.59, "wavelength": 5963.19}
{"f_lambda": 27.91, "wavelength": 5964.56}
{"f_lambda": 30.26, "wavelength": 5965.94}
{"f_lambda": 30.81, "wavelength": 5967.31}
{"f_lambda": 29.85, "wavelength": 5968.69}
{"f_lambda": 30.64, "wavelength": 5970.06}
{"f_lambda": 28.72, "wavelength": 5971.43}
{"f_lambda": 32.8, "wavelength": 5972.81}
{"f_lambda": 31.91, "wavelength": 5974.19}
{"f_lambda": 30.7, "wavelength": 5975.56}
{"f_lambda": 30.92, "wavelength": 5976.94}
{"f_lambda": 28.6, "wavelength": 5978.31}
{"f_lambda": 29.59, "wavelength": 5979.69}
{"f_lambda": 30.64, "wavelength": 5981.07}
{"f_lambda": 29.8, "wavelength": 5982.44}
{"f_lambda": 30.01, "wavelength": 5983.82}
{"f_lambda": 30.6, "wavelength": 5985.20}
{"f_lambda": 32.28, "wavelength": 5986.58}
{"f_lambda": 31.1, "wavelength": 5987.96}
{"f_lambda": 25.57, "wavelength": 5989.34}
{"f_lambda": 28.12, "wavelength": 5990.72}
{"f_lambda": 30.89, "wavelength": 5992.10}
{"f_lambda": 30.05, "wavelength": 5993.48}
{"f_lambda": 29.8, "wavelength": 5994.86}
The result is 2.3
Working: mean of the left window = 30.4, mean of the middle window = 28.2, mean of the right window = 29.7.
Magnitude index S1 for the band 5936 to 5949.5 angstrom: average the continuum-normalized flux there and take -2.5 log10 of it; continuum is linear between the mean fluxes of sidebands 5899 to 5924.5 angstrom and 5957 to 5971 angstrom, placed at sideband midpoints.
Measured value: 0.024 mag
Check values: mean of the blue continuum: 29.4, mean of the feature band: 29.3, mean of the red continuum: 30.4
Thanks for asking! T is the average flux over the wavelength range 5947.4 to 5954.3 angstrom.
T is 30.7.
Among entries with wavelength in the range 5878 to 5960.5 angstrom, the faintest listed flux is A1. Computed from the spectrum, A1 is 22.9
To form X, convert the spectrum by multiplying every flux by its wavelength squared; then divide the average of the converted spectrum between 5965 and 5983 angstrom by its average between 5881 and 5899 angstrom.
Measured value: 1.17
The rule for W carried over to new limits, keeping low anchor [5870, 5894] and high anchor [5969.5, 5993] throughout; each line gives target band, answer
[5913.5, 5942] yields -0.6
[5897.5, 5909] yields 0.2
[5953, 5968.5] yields -0.3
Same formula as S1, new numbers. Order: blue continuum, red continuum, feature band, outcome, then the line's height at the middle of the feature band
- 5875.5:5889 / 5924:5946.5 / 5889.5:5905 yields 0.09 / 29.2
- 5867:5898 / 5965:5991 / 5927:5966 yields -0.01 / 29.6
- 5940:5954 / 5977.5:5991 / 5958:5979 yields -0.03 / 29.7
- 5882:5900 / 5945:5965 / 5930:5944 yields 0.00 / 29.4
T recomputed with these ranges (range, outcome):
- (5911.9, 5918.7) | 30.3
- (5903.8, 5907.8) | 28.1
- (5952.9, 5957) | 30.4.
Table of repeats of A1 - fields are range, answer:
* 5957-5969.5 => 27.91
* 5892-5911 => 23.35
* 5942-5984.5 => 25.01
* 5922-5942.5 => 27.28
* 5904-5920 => 27.53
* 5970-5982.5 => 28.6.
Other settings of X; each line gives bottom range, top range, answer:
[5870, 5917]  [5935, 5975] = 1.07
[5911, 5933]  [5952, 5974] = 1.04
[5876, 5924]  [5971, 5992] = 1.09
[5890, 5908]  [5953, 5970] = 1.14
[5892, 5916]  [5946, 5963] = 1.10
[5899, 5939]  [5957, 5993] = 1.04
